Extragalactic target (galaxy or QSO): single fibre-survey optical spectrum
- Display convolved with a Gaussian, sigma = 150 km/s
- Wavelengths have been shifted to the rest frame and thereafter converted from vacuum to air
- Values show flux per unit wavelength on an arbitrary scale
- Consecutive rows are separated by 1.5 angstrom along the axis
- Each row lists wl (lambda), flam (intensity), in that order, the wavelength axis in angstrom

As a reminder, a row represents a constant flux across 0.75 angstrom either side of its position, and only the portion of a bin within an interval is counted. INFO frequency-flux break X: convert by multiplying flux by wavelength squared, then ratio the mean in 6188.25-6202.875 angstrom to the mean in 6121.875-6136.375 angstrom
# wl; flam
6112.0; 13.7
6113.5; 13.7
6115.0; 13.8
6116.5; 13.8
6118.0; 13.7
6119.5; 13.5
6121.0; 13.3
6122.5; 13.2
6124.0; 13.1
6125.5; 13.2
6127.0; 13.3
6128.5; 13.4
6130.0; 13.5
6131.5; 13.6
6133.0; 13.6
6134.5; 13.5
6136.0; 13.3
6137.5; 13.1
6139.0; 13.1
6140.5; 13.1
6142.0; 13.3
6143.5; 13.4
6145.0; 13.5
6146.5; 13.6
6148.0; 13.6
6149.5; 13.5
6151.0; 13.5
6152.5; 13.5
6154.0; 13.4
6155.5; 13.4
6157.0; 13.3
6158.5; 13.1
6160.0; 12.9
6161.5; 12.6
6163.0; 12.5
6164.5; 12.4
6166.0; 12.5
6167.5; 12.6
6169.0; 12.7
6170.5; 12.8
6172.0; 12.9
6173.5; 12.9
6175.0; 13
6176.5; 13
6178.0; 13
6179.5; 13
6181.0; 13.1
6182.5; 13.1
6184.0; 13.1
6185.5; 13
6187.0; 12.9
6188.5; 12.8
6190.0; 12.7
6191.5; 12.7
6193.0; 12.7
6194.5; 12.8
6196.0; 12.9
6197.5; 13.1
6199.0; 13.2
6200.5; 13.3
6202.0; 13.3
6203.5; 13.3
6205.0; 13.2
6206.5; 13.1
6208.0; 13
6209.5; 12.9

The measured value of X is 0.99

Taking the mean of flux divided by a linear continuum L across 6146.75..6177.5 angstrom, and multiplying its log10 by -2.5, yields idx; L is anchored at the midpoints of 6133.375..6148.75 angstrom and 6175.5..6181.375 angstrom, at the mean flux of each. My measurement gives 0.013 mag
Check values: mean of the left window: 13.4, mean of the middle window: 13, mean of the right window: 13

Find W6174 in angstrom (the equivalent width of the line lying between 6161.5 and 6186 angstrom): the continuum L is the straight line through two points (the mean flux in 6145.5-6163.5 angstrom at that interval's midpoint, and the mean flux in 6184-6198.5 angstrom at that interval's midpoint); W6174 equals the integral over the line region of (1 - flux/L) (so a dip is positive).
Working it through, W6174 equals 0.39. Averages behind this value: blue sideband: 13.3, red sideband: 12.9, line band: 12.8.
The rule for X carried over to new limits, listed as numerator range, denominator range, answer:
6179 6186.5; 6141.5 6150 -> 0.98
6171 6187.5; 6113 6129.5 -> 0.98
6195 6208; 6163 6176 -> 1.05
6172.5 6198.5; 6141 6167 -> 0.99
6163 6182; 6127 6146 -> 0.97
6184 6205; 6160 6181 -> 1.02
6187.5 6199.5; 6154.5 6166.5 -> 1.01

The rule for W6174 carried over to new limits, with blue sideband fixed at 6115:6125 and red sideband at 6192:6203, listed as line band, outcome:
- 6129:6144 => 0.0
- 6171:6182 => 0.1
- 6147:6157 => -0.1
